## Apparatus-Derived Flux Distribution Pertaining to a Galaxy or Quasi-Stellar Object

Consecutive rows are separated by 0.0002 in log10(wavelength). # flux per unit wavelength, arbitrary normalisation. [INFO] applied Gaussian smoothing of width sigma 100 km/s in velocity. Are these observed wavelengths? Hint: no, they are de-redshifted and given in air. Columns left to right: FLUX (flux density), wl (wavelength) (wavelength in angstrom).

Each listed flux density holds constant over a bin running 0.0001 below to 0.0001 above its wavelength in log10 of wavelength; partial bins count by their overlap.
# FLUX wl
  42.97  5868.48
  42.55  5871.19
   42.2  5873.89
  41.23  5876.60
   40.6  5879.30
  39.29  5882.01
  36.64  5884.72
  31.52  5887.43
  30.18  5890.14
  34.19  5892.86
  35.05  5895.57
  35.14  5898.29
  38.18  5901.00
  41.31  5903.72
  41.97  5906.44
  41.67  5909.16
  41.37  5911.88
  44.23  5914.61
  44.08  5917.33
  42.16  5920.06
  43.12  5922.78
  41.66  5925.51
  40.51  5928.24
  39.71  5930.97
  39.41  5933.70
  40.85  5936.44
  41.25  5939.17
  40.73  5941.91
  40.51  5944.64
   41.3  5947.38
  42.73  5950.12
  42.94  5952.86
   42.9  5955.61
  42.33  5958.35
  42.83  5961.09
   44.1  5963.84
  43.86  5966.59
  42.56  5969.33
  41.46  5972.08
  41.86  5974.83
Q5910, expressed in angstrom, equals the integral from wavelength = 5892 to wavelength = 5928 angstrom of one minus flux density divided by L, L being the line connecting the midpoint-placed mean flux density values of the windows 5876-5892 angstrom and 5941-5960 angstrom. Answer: -1.7 angstrom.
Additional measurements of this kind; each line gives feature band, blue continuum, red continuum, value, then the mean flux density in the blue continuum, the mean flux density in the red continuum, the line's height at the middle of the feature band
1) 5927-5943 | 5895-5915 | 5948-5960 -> 0.4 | 39.8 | 42.6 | 41.6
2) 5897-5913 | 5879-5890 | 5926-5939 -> -0.9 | 35.9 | 40.3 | 37.8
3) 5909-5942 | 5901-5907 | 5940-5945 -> -0.7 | 40.8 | 40.7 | 40.8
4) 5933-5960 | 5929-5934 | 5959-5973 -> -0.3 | 39.7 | 43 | 41.1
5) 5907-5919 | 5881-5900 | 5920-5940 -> -1.4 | 34.6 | 41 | 38.2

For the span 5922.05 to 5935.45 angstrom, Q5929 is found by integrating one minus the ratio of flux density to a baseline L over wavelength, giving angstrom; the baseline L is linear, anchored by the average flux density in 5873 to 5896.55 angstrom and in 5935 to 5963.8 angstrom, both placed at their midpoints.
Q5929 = -0.18 angstrom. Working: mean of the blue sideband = 36.7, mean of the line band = 40.8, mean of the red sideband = 41.9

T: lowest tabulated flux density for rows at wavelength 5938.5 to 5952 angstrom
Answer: 40.51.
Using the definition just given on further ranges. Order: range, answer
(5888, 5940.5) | 30.18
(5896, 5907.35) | 35.14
